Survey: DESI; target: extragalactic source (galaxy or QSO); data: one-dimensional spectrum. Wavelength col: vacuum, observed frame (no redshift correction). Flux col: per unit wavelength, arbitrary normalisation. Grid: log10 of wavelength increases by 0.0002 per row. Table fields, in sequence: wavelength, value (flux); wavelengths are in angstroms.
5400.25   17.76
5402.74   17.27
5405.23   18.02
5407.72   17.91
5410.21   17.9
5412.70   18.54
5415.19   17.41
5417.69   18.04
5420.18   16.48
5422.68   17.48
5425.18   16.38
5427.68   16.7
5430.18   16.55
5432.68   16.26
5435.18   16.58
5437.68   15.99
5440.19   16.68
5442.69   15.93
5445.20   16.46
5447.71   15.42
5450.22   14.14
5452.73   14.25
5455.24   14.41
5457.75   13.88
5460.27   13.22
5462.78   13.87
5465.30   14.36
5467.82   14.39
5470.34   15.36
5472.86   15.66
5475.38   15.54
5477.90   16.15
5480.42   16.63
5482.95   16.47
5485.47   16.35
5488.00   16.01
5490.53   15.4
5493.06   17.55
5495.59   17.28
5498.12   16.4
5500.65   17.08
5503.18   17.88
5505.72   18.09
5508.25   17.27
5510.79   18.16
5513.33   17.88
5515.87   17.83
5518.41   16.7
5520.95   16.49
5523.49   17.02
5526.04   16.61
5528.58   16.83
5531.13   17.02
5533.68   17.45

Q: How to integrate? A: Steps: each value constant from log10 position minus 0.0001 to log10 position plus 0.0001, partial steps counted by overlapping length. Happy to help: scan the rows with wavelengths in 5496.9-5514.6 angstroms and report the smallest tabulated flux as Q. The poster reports 16.4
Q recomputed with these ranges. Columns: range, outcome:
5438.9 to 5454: 14.14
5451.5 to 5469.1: 13.22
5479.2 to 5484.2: 16.47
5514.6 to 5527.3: 16.49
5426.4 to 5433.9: 16.26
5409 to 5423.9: 16.48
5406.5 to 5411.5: 17.9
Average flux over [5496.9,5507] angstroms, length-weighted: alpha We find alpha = 17.4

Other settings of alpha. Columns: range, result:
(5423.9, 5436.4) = 16.5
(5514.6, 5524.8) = 17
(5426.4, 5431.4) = 16.6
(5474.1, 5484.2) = 16.2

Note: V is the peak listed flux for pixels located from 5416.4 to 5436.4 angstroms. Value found 18.04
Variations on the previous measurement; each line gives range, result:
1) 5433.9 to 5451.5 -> 16.68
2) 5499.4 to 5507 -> 18.09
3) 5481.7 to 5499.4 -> 17.55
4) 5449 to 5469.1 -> 14.41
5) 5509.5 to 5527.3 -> 18.16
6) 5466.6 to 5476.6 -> 15.66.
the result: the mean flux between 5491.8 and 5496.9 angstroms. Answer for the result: 17.4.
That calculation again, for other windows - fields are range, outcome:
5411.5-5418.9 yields 18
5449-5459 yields 14.2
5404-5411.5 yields 18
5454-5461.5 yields 13.8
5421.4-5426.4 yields 16.9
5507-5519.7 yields 17.6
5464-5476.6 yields 15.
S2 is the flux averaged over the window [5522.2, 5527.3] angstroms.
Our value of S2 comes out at 16.8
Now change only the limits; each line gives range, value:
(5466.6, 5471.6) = 14.9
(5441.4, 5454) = 15.2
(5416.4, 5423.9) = 17.3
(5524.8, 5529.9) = 16.7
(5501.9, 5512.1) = 17.8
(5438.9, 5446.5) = 16.3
